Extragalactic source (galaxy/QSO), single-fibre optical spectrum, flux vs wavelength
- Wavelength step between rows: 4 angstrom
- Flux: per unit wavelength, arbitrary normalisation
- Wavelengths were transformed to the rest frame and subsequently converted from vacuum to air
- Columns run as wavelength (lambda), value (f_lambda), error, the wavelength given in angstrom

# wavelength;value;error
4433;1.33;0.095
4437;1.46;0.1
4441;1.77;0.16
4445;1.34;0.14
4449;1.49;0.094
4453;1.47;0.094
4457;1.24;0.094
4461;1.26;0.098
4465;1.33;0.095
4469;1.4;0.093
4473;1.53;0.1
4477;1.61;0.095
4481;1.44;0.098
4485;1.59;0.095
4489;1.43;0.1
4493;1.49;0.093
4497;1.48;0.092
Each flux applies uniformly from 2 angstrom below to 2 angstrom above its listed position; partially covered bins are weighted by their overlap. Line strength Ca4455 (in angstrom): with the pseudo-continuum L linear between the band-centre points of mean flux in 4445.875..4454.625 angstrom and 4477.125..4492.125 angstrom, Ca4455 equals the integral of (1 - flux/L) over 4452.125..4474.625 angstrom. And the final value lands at 1.7 angstrom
